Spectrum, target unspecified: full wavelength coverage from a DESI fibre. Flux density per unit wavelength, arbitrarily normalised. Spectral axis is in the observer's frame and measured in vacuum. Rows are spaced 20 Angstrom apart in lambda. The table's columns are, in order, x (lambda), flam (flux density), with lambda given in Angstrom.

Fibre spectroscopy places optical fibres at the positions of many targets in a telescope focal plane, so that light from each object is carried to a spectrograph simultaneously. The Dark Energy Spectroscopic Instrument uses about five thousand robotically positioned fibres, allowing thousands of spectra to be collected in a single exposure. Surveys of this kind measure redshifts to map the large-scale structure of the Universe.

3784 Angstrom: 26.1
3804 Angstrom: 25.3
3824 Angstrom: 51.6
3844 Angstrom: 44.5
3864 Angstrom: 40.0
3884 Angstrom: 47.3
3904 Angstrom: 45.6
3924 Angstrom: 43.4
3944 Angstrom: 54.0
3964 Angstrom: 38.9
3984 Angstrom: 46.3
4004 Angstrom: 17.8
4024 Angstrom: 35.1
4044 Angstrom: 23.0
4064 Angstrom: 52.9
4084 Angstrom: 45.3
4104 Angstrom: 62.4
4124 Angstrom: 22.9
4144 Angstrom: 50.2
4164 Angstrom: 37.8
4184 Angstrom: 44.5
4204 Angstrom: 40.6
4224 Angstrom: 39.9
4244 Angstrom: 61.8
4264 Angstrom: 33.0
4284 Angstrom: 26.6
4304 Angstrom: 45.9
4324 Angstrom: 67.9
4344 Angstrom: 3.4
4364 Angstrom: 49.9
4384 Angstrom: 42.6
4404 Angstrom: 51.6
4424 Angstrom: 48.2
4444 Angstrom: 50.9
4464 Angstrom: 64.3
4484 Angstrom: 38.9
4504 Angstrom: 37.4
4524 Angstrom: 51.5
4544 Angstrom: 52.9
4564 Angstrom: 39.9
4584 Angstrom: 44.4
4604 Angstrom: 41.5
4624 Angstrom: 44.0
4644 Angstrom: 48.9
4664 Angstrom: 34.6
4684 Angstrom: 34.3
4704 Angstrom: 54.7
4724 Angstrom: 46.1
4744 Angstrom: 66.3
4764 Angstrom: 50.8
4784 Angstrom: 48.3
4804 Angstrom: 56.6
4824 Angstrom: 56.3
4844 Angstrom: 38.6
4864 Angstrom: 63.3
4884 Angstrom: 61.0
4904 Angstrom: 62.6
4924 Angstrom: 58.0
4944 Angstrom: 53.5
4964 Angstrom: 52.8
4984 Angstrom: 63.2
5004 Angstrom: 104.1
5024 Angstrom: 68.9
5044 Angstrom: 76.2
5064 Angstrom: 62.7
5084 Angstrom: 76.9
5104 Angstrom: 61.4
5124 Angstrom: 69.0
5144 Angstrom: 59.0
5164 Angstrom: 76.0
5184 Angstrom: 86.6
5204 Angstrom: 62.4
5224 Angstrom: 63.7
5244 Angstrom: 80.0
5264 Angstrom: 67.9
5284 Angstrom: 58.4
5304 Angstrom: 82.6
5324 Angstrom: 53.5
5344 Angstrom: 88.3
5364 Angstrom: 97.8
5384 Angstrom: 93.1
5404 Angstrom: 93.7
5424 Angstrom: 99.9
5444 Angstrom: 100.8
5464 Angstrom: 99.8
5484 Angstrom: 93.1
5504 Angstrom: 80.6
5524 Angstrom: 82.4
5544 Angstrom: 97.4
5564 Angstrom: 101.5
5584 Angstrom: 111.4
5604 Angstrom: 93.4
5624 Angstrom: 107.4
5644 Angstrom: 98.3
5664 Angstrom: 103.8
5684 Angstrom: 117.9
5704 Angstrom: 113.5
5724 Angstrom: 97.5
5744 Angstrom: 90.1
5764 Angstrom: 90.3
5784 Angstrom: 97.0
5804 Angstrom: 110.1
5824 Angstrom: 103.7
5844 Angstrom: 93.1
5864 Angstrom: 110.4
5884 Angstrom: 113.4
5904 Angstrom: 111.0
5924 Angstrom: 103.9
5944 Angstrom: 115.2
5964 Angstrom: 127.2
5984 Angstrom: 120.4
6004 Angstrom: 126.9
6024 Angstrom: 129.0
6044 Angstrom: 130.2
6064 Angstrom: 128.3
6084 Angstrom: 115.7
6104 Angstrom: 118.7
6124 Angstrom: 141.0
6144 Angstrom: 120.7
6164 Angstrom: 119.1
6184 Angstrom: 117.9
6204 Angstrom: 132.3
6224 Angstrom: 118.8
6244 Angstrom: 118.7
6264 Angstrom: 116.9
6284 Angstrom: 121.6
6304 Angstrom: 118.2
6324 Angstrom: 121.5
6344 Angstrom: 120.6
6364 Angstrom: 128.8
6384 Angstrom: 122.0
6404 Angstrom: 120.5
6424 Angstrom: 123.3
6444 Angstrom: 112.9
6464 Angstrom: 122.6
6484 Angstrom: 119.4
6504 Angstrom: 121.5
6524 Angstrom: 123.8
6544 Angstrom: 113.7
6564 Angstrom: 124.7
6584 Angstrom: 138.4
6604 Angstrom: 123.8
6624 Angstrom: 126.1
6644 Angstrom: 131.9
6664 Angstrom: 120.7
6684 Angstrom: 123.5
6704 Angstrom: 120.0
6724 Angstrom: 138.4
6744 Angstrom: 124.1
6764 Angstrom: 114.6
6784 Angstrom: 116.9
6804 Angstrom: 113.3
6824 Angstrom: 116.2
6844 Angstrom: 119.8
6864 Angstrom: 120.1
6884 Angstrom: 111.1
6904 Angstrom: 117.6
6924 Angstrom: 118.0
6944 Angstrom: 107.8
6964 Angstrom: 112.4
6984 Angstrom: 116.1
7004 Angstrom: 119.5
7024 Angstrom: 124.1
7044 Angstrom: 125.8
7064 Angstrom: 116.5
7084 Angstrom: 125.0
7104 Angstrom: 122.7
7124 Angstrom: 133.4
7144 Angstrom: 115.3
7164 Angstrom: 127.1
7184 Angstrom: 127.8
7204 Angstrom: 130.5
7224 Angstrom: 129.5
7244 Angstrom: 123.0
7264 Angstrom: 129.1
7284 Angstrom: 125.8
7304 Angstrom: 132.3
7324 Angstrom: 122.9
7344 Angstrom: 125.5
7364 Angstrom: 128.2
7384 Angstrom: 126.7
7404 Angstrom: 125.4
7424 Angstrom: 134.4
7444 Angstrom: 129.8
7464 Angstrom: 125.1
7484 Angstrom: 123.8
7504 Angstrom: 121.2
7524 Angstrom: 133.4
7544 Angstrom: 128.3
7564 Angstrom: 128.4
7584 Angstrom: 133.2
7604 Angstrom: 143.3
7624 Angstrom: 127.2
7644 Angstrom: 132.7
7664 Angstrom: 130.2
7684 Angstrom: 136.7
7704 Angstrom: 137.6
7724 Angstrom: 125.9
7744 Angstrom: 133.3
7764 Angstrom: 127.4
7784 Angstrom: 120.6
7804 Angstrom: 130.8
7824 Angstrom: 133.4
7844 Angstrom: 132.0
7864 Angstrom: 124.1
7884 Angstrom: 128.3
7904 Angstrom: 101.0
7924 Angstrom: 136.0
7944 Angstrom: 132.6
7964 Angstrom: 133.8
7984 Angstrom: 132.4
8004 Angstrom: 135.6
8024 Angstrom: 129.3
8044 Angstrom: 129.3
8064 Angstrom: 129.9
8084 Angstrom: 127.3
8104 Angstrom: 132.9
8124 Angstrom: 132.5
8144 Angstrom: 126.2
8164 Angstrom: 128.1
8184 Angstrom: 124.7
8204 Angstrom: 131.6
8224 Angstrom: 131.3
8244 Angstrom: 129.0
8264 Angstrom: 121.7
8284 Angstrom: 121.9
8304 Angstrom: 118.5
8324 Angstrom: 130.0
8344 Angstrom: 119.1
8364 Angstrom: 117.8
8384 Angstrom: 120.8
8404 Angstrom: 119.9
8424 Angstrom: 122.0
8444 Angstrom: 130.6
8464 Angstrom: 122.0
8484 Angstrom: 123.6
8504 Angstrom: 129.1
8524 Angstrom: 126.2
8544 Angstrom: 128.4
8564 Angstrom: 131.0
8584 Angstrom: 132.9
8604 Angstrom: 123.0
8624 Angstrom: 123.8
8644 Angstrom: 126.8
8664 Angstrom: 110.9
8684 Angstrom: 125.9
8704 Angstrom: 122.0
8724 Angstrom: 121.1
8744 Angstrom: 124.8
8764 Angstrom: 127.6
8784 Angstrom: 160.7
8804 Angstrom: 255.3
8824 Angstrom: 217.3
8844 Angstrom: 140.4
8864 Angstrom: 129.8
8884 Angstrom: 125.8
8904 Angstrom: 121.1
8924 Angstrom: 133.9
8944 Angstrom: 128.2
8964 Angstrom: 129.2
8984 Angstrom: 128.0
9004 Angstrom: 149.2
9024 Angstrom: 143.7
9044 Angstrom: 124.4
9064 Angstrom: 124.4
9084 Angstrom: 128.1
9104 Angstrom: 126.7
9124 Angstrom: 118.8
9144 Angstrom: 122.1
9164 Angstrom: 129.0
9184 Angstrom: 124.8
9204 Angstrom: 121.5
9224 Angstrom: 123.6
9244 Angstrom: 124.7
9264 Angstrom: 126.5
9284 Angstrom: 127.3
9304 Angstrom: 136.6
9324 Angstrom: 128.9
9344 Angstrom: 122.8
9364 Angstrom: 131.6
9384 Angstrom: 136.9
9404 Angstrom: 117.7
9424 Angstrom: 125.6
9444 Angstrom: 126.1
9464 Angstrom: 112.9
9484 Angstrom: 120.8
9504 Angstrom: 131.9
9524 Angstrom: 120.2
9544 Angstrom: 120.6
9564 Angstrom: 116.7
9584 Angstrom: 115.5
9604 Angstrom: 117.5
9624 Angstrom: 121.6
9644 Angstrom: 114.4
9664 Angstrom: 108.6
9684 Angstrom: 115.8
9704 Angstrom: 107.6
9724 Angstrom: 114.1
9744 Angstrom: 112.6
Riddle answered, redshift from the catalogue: 0.341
